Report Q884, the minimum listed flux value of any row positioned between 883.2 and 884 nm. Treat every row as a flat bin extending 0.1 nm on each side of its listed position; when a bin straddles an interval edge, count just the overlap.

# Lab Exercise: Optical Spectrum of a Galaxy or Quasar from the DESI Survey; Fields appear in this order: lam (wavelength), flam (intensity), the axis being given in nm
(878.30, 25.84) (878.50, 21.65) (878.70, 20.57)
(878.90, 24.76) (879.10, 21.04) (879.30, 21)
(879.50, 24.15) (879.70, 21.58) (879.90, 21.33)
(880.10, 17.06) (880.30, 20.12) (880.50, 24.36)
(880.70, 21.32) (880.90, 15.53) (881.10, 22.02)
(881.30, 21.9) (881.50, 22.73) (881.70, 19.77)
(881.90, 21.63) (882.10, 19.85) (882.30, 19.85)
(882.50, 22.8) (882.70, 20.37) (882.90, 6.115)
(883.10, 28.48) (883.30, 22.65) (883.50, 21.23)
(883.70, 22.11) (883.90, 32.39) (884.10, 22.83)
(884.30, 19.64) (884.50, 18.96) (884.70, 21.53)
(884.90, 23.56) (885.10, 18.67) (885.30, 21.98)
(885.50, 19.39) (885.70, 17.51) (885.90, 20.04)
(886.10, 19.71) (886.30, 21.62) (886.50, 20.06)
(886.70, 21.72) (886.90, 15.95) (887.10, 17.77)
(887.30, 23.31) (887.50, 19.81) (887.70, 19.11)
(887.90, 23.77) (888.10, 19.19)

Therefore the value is 21.23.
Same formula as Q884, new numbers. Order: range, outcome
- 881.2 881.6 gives 21.9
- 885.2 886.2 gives 17.51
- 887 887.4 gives 17.77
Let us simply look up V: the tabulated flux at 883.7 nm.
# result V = 22.11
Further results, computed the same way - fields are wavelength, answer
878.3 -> 25.84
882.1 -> 19.85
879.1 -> 21.04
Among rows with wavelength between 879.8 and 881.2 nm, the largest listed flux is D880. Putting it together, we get 24.36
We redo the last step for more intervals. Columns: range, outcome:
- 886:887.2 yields 21.72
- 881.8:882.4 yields 21.63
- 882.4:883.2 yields 28.48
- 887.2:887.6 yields 23.31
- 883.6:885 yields 32.39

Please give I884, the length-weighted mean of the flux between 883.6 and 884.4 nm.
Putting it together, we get 24.2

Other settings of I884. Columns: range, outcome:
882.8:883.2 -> 17.3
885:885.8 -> 19.4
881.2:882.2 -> 21.2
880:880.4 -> 18.6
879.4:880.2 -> 21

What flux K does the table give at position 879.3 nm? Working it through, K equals 21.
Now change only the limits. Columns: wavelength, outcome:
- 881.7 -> 19.77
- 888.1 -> 19.19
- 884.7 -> 21.53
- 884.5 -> 18.96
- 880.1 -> 17.06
